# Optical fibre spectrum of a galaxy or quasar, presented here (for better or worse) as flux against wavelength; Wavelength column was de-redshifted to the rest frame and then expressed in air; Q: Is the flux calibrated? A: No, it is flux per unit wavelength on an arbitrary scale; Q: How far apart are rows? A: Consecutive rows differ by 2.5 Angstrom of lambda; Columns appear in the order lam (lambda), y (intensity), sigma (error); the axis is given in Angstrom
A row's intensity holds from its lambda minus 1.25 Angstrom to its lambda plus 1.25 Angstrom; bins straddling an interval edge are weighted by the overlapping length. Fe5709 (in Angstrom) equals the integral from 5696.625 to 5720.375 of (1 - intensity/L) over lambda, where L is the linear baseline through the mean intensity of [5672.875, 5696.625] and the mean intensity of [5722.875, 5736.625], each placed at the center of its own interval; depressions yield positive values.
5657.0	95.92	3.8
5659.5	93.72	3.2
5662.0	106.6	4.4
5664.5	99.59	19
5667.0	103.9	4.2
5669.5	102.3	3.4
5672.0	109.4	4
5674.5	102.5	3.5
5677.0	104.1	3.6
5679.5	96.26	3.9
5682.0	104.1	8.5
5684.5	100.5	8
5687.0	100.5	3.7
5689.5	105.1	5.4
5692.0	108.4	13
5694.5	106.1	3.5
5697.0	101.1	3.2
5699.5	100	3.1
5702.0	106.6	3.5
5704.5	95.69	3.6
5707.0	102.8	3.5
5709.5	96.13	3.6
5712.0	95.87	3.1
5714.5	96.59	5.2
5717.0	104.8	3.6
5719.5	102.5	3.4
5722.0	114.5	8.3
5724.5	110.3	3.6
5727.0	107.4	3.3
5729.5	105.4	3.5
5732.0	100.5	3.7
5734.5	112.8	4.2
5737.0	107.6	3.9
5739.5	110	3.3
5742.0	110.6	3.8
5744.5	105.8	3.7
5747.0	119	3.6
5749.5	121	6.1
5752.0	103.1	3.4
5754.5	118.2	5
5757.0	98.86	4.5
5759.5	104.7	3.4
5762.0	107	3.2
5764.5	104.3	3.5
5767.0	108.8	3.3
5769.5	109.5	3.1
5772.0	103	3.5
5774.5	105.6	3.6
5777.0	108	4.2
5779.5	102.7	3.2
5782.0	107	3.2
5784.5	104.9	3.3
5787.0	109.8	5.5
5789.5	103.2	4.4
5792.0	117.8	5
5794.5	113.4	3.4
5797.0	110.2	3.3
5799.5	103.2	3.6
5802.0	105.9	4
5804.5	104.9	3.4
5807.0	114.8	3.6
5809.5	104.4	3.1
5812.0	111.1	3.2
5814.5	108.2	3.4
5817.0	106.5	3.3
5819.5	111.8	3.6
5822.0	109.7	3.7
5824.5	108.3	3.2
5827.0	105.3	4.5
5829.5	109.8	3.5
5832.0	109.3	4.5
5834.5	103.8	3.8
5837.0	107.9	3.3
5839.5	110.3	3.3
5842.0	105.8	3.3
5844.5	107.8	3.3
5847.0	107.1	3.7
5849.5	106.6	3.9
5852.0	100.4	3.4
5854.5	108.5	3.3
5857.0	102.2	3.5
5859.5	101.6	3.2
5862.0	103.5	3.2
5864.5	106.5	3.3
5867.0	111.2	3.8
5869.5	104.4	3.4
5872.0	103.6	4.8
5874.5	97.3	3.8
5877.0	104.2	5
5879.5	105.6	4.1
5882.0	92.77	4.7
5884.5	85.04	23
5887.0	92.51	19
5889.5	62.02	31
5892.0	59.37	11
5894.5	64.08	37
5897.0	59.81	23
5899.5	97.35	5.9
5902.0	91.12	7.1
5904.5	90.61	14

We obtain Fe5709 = 1.2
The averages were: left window 103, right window 107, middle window 100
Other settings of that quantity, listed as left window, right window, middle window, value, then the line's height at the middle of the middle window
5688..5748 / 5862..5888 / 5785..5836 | -3.0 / 102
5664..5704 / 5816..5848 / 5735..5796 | -1.6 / 106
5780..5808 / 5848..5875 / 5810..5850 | -0.7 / 106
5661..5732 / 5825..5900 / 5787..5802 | -1.4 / 100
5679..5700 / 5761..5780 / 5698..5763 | -0.9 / 105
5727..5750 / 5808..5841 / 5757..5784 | 0.9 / 109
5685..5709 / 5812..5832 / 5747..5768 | -0.7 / 106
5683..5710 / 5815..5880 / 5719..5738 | -0.9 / 103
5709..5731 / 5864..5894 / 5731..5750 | -1.5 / 102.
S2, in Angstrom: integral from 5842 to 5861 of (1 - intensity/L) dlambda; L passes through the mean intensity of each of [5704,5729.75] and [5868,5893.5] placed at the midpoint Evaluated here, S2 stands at -2.5 Angstrom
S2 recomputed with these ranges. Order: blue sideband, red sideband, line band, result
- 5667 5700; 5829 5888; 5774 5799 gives -1.14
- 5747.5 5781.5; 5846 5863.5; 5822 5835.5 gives -0.31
